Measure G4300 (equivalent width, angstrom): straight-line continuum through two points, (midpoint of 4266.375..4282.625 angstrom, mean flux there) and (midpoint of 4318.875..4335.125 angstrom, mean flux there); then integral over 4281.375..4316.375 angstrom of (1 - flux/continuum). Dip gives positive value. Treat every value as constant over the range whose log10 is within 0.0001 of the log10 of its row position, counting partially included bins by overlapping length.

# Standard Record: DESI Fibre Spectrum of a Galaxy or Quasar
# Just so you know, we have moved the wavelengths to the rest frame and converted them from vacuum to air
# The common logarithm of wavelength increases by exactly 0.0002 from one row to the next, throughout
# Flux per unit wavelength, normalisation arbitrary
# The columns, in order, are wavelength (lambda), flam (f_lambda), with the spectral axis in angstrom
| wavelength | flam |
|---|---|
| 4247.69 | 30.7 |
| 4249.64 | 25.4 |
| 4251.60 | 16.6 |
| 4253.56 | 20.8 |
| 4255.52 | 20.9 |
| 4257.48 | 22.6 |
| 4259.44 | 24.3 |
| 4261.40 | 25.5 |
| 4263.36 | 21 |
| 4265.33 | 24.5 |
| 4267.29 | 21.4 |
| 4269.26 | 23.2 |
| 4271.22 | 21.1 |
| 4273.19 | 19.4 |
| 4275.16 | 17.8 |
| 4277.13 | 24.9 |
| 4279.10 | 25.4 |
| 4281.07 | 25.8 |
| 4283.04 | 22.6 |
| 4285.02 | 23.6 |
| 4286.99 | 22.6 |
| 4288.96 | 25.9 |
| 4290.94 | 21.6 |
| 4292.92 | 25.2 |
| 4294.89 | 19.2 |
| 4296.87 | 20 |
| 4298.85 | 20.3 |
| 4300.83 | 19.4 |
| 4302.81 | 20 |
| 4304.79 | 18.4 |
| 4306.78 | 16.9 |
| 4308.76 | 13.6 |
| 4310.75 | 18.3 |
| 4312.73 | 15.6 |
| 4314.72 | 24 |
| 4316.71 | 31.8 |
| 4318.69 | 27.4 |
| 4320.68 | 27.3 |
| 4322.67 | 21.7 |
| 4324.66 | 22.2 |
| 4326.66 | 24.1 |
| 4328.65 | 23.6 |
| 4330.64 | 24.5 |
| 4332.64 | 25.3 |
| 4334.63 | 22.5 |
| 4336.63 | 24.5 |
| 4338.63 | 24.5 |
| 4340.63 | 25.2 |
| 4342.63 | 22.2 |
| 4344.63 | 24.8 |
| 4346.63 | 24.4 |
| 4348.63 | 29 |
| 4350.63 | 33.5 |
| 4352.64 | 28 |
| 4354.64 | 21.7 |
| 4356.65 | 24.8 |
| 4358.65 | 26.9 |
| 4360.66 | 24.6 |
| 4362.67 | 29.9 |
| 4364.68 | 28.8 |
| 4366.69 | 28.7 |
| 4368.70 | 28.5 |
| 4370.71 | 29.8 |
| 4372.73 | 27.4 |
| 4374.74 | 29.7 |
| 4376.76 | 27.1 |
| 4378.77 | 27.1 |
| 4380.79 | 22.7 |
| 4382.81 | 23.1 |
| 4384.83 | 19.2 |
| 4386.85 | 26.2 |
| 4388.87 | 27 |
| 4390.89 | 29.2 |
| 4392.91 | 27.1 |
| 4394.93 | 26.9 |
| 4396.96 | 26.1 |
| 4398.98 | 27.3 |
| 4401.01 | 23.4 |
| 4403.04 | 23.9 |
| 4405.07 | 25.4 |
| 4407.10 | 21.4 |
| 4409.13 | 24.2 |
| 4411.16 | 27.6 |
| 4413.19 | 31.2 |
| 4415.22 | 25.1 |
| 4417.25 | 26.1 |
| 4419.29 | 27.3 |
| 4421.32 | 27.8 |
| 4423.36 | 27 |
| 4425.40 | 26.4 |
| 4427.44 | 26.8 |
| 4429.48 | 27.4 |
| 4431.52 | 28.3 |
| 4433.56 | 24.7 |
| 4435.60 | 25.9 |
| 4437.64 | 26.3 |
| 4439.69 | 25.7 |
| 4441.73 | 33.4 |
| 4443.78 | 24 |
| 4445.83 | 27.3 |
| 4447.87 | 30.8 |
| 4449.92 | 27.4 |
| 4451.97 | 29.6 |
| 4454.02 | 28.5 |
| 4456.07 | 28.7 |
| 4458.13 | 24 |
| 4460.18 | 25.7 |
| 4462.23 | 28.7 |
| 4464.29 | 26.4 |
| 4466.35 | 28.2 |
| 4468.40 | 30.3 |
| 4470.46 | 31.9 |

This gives 3.7 angstrom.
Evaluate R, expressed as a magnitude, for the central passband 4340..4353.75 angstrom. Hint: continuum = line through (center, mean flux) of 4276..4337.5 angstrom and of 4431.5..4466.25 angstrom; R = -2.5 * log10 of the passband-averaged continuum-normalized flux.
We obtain -0.12 mag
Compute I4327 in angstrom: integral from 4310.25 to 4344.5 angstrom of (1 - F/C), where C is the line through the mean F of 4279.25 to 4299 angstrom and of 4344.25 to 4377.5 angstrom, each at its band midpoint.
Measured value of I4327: 1.98 angstrom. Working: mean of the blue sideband 22.9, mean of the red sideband 27.6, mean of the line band 23.9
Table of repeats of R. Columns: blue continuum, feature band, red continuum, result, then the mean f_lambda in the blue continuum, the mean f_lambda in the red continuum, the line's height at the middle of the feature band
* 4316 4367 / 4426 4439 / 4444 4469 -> 0.03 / 25.8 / 27.8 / 27.4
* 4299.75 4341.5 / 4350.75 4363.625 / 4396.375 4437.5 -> -0.11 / 22.4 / 26.2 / 23.8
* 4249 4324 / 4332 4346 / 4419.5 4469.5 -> -0.01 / 22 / 27.5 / 23.8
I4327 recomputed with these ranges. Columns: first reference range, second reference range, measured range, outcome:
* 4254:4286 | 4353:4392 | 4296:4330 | 4.0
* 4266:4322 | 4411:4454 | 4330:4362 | -2.0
